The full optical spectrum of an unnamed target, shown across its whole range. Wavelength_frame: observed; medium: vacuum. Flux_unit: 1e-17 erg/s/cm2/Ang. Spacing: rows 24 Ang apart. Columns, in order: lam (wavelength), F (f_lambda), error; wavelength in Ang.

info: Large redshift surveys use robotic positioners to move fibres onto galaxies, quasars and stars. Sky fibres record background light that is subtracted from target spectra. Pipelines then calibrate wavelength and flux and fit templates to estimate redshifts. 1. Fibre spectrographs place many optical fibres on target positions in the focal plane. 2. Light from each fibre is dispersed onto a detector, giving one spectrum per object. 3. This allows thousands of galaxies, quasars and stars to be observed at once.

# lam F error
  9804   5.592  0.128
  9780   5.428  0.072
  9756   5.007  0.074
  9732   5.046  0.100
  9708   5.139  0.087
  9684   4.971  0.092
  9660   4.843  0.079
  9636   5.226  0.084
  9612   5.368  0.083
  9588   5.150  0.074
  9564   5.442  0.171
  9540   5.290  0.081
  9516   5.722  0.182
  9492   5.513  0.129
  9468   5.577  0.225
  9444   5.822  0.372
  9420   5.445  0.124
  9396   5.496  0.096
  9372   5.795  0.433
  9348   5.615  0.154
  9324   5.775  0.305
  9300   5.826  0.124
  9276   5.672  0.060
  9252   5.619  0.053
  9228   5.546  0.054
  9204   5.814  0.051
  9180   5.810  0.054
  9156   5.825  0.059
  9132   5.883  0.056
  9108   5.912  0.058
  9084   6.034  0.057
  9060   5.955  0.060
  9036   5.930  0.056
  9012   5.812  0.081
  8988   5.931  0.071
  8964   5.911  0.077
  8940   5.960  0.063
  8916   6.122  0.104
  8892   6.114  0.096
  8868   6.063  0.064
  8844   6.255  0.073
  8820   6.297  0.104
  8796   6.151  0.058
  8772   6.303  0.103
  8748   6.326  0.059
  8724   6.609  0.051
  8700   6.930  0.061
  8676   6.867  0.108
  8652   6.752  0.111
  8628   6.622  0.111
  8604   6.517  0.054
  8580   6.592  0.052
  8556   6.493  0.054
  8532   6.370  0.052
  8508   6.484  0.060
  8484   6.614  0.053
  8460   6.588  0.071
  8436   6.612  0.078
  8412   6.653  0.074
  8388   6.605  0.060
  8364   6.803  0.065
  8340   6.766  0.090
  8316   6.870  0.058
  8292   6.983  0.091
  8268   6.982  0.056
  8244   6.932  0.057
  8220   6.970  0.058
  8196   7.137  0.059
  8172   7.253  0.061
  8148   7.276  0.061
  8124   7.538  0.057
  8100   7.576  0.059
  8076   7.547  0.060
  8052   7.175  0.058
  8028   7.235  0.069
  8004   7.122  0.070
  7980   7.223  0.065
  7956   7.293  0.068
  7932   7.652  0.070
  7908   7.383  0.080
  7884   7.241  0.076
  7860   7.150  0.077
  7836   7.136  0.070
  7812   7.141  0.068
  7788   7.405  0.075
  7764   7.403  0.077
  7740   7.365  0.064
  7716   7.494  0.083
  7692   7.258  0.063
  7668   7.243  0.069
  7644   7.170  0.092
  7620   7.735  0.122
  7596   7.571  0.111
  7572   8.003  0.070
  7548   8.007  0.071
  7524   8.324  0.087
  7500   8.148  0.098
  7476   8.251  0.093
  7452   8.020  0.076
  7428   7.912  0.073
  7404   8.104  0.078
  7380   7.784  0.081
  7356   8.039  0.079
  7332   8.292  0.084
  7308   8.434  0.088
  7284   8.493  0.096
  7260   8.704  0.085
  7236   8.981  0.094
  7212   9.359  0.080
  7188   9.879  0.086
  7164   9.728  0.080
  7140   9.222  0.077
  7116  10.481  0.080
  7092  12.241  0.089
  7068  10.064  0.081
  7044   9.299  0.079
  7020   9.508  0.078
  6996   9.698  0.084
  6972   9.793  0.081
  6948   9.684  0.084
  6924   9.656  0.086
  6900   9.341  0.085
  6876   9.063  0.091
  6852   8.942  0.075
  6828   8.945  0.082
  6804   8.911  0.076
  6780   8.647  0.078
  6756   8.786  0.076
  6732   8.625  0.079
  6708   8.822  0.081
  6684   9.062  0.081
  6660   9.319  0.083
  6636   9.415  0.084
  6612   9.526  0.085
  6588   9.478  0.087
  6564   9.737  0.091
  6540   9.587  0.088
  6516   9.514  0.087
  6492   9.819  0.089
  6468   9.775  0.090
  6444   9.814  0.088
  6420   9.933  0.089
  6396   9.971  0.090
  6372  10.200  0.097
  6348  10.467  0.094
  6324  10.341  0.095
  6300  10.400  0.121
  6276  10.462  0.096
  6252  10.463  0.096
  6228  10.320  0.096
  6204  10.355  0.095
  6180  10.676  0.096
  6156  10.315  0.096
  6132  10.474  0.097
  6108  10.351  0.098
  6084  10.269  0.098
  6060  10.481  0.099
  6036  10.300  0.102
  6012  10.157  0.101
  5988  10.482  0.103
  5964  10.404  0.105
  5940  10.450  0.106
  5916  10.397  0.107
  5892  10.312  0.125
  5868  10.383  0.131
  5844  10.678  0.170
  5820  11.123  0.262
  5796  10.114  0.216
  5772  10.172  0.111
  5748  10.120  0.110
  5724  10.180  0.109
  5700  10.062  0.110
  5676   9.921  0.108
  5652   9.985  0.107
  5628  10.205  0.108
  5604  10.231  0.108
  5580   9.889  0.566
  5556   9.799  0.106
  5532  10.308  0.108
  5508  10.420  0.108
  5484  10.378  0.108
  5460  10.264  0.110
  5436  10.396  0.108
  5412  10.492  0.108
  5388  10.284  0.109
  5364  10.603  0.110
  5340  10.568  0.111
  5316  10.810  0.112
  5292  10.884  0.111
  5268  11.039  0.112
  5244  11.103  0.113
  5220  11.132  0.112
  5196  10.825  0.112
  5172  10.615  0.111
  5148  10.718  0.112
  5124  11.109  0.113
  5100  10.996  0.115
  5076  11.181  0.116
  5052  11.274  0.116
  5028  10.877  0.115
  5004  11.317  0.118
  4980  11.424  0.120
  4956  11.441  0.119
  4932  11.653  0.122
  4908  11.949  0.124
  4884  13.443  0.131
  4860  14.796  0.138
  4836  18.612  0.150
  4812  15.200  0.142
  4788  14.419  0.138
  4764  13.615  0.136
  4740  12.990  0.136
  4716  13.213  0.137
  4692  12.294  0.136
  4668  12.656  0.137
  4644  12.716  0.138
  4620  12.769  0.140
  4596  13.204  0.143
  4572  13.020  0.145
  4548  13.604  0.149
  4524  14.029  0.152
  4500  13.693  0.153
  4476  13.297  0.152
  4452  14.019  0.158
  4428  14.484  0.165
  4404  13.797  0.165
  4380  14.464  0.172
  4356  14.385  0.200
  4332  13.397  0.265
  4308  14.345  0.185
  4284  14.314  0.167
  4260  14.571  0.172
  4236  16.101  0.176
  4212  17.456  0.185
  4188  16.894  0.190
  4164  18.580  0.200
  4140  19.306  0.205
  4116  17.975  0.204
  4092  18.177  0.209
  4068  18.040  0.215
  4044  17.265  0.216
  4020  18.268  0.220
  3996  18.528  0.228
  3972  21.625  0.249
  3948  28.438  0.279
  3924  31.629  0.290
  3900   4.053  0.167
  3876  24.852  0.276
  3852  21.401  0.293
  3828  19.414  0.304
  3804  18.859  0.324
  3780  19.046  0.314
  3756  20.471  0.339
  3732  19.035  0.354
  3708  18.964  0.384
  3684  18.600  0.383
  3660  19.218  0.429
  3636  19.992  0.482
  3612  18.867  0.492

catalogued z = 0.536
